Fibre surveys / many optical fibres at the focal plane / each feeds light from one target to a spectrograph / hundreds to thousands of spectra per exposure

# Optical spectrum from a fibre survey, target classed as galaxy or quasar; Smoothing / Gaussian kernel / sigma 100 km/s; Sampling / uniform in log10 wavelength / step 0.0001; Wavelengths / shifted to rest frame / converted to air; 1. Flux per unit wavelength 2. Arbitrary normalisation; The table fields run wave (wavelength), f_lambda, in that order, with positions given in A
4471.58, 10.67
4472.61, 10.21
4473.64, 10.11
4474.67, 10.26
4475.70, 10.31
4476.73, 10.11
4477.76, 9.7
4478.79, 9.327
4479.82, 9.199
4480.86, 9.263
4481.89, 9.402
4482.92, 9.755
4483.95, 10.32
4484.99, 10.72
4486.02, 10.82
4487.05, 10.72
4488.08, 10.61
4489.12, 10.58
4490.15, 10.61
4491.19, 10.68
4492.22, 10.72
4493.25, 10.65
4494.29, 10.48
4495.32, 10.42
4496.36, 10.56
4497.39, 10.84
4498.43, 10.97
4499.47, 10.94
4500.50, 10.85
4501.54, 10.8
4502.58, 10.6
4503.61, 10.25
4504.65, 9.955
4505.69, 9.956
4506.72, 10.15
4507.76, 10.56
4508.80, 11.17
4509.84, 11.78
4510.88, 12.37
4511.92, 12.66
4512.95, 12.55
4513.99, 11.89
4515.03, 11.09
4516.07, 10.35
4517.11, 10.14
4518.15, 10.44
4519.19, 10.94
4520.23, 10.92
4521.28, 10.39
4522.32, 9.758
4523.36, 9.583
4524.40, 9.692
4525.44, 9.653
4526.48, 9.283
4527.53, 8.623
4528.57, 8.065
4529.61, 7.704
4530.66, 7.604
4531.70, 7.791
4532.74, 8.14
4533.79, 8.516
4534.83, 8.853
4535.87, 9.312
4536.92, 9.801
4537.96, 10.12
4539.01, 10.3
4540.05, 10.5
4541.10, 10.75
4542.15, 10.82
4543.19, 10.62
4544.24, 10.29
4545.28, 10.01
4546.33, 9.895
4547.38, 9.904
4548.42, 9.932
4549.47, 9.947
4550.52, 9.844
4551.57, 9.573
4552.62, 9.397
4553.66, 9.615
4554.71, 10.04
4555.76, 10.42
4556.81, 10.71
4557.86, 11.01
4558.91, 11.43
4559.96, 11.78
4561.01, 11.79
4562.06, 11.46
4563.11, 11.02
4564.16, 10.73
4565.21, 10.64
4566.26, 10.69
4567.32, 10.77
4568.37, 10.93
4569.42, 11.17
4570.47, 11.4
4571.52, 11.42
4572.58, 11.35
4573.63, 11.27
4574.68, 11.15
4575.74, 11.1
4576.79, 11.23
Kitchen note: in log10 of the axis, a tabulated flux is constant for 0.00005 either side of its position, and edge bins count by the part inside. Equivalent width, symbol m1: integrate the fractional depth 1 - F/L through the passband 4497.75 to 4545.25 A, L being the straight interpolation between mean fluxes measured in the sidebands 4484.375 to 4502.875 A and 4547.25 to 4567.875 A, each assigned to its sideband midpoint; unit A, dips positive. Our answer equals 2.1 A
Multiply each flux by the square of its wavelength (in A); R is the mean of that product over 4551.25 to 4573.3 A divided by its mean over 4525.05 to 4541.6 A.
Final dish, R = 1.2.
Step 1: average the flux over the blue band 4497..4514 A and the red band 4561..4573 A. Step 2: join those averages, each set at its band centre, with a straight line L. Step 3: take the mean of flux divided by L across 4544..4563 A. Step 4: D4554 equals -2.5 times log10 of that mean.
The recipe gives 0.07 mag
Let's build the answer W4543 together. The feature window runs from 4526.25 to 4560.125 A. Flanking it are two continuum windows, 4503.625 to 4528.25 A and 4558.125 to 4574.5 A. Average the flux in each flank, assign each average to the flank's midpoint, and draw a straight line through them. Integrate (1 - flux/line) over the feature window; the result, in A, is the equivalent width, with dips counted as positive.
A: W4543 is 3.8 A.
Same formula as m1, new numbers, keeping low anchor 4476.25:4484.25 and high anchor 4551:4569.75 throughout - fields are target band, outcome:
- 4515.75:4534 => 1.6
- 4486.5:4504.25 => -1.5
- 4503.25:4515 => -1.4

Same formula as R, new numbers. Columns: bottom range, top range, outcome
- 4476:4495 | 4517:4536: 0.92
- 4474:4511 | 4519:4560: 0.95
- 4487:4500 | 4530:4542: 0.89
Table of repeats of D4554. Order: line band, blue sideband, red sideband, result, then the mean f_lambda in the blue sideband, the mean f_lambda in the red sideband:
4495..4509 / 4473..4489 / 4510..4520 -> 0.03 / 10.1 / 11.4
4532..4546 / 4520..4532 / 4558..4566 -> 0.00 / 9.06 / 11.2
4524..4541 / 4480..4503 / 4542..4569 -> 0.16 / 10.5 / 10.5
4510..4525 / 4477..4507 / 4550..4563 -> -0.05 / 10.3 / 10.6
